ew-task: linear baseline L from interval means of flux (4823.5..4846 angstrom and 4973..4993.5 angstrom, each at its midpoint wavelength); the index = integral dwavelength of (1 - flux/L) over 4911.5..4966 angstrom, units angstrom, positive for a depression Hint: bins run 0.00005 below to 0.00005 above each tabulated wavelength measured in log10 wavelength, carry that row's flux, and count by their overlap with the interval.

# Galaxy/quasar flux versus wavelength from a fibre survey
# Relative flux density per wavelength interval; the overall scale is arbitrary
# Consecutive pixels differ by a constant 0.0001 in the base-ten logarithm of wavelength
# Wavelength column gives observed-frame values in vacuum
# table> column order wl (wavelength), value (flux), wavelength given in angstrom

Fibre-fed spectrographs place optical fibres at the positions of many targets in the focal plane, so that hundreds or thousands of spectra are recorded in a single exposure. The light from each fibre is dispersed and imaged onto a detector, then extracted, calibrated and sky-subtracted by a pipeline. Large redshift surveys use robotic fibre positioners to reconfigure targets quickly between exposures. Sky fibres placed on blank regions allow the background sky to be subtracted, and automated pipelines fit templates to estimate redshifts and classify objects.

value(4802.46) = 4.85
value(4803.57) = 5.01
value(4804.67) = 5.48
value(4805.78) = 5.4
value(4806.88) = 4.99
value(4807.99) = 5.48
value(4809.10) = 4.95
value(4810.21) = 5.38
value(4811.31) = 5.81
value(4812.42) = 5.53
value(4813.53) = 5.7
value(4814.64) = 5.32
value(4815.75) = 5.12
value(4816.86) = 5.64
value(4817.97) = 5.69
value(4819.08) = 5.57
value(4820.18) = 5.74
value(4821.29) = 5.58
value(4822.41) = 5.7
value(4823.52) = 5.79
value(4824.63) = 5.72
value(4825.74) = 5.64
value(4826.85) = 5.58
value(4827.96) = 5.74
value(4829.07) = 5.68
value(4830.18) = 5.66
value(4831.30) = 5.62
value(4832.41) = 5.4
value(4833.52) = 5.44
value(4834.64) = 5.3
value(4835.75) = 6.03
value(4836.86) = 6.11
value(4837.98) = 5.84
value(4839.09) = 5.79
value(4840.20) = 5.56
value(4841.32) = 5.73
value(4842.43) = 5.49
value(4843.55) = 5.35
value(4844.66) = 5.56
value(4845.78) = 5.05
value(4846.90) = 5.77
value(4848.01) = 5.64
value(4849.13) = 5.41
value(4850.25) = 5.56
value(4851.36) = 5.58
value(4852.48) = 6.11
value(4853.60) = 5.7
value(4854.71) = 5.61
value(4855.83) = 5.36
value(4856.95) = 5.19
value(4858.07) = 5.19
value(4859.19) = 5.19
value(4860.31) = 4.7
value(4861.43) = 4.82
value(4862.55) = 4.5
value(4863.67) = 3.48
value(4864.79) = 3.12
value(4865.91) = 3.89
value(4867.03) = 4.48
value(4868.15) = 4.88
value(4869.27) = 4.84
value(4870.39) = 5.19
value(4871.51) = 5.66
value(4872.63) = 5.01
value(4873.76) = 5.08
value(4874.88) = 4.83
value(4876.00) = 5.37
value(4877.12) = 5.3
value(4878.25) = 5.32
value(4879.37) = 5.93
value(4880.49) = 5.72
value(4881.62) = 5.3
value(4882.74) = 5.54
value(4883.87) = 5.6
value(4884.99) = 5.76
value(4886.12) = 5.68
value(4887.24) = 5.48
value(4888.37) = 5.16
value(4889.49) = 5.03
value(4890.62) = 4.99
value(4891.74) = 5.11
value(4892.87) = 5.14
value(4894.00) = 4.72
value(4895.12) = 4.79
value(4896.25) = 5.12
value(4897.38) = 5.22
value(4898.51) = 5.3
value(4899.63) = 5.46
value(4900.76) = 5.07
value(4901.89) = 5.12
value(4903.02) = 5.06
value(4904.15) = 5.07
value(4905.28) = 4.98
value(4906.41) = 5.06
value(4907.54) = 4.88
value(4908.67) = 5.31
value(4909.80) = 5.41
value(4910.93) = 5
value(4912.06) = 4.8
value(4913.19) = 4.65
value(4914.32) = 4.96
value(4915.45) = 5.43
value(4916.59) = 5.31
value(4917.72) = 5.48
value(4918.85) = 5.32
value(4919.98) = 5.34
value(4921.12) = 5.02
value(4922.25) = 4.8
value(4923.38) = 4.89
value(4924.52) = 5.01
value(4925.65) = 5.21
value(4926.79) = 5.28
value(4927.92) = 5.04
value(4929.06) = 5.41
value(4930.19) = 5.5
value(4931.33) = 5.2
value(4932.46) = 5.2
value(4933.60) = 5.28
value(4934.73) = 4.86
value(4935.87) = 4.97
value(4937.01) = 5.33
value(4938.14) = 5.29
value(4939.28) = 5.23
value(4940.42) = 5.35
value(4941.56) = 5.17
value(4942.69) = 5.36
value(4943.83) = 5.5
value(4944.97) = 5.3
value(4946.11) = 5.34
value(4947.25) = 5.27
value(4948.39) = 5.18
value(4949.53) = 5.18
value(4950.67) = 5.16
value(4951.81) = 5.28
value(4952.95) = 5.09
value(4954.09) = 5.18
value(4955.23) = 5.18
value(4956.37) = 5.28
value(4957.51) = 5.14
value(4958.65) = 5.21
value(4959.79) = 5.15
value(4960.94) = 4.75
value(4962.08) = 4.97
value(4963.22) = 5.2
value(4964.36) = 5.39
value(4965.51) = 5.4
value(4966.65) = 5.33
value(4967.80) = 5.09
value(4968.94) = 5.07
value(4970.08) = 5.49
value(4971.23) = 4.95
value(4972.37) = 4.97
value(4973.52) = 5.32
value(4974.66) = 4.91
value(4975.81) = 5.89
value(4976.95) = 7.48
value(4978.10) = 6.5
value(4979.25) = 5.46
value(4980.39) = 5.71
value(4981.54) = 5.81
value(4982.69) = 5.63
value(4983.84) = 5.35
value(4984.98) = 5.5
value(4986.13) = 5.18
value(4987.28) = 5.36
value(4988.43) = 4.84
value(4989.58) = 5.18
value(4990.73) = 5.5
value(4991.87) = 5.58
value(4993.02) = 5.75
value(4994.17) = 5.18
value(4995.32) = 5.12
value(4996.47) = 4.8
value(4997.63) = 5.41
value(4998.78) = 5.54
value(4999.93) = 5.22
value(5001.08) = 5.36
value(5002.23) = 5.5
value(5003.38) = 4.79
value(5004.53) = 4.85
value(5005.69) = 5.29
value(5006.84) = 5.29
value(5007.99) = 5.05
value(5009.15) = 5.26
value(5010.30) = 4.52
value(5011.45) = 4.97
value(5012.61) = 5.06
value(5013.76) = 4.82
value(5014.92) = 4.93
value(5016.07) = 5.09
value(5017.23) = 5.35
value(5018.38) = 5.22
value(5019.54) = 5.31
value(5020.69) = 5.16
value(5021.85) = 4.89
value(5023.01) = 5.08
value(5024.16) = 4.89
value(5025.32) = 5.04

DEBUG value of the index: 4.2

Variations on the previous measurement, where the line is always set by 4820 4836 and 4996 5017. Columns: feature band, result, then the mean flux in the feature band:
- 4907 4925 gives 0.90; 5.1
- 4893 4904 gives 0.66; 5.1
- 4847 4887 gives 2.51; 5.17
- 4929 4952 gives 0.19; 5.25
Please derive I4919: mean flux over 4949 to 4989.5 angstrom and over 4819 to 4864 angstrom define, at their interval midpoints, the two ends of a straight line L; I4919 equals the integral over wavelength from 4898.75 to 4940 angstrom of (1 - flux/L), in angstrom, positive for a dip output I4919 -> 2.0 angstrom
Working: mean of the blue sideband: 5.48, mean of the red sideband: 5.35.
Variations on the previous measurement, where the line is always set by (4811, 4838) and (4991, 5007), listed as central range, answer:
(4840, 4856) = 0.03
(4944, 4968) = 0.70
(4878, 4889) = -0.09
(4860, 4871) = 2.29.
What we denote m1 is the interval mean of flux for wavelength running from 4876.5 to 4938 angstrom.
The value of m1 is 5.2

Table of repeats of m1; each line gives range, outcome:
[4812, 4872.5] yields 5.36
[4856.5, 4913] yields 5.05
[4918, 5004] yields 5.29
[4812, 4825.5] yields 5.59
